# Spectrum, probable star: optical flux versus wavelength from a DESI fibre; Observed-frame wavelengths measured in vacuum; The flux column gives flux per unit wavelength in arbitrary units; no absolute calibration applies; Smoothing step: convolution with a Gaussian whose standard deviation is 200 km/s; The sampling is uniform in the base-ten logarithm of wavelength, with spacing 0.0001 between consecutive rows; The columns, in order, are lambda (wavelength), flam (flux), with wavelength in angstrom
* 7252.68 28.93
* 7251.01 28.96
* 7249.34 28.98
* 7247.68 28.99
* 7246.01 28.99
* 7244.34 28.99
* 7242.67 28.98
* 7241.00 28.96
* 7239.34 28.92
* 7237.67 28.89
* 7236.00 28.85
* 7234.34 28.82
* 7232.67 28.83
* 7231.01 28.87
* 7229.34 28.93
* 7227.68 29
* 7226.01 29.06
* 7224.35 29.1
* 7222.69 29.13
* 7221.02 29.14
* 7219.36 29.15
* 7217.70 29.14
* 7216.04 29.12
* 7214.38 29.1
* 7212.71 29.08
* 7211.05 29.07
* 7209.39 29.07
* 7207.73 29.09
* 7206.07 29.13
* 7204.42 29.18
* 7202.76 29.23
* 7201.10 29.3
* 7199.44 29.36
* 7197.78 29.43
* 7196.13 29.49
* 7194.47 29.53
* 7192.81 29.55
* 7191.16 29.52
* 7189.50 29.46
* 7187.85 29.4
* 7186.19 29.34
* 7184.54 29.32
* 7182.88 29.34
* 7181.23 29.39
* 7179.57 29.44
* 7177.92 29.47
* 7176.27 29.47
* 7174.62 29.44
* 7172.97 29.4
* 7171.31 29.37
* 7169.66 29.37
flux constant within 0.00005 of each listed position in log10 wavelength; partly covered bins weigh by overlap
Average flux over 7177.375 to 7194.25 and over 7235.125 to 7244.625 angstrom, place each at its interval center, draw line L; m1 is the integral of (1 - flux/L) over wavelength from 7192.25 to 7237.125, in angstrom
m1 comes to 0.0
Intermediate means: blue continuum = 29.4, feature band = 29.1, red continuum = 28.9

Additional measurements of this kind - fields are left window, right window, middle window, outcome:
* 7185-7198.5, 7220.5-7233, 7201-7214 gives 0.1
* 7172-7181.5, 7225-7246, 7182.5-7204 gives -0.1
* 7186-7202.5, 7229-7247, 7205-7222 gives 0.1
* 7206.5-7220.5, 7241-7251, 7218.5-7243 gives 0.1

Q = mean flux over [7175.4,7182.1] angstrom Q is 29.5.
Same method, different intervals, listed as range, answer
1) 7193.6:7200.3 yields 29.4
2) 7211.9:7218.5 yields 29.1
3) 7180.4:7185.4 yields 29.3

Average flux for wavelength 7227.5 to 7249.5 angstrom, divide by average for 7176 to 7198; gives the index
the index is 1.0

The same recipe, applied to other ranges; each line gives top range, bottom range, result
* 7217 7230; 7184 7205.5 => 0.99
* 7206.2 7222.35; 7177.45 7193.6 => 0.99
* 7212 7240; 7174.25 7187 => 0.99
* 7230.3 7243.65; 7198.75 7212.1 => 0.99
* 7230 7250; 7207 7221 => 0.99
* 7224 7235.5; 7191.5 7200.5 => 0.98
